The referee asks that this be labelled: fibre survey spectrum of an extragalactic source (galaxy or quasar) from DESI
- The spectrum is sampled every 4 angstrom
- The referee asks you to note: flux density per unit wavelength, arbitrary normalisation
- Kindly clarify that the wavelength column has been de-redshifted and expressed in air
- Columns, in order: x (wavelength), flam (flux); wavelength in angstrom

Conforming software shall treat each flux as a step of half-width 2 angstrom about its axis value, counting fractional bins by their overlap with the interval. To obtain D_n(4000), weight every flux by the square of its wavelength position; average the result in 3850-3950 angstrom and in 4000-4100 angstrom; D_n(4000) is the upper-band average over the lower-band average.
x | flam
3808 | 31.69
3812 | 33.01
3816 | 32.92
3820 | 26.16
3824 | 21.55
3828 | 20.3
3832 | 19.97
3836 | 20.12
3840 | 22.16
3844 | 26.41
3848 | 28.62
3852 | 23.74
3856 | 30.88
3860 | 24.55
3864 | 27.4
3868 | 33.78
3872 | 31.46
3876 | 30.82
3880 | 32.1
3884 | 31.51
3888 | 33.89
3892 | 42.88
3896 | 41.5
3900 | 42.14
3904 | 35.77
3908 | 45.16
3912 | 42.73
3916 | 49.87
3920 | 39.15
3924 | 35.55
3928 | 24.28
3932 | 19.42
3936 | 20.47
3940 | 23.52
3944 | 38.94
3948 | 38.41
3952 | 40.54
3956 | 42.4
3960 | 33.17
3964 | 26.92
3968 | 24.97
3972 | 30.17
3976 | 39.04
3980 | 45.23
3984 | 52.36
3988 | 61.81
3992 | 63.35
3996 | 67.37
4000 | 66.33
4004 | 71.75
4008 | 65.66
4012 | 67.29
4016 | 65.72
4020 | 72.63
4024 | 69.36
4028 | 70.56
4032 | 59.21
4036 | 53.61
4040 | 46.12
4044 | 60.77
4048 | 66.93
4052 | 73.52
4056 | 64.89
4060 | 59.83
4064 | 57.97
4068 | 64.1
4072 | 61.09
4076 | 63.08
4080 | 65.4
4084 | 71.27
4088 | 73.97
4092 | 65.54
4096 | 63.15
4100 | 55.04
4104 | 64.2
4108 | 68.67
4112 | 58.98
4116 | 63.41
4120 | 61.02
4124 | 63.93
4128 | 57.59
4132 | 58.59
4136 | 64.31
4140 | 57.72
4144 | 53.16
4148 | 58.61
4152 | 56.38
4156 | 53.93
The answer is 2.07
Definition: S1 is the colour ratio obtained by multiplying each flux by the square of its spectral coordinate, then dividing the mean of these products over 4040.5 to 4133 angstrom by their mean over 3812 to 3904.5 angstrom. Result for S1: 2.4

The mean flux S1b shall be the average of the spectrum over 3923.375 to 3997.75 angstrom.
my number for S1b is 38.3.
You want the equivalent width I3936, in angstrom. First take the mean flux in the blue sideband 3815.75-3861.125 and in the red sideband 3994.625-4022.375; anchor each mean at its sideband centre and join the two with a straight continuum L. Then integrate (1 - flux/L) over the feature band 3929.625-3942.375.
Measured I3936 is 7.2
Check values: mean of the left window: 24.5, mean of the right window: 68.1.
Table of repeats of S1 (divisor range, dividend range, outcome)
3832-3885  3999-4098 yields 2.58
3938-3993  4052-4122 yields 1.71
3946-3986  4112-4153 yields 1.73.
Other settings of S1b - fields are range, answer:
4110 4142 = 60.7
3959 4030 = 55.5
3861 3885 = 30.9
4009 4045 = 62.9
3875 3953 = 35.4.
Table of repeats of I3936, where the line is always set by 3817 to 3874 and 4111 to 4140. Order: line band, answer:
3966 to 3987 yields 1.4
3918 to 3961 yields 6.0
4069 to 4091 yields -4.6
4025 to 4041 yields -3.1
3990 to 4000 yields -4.7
